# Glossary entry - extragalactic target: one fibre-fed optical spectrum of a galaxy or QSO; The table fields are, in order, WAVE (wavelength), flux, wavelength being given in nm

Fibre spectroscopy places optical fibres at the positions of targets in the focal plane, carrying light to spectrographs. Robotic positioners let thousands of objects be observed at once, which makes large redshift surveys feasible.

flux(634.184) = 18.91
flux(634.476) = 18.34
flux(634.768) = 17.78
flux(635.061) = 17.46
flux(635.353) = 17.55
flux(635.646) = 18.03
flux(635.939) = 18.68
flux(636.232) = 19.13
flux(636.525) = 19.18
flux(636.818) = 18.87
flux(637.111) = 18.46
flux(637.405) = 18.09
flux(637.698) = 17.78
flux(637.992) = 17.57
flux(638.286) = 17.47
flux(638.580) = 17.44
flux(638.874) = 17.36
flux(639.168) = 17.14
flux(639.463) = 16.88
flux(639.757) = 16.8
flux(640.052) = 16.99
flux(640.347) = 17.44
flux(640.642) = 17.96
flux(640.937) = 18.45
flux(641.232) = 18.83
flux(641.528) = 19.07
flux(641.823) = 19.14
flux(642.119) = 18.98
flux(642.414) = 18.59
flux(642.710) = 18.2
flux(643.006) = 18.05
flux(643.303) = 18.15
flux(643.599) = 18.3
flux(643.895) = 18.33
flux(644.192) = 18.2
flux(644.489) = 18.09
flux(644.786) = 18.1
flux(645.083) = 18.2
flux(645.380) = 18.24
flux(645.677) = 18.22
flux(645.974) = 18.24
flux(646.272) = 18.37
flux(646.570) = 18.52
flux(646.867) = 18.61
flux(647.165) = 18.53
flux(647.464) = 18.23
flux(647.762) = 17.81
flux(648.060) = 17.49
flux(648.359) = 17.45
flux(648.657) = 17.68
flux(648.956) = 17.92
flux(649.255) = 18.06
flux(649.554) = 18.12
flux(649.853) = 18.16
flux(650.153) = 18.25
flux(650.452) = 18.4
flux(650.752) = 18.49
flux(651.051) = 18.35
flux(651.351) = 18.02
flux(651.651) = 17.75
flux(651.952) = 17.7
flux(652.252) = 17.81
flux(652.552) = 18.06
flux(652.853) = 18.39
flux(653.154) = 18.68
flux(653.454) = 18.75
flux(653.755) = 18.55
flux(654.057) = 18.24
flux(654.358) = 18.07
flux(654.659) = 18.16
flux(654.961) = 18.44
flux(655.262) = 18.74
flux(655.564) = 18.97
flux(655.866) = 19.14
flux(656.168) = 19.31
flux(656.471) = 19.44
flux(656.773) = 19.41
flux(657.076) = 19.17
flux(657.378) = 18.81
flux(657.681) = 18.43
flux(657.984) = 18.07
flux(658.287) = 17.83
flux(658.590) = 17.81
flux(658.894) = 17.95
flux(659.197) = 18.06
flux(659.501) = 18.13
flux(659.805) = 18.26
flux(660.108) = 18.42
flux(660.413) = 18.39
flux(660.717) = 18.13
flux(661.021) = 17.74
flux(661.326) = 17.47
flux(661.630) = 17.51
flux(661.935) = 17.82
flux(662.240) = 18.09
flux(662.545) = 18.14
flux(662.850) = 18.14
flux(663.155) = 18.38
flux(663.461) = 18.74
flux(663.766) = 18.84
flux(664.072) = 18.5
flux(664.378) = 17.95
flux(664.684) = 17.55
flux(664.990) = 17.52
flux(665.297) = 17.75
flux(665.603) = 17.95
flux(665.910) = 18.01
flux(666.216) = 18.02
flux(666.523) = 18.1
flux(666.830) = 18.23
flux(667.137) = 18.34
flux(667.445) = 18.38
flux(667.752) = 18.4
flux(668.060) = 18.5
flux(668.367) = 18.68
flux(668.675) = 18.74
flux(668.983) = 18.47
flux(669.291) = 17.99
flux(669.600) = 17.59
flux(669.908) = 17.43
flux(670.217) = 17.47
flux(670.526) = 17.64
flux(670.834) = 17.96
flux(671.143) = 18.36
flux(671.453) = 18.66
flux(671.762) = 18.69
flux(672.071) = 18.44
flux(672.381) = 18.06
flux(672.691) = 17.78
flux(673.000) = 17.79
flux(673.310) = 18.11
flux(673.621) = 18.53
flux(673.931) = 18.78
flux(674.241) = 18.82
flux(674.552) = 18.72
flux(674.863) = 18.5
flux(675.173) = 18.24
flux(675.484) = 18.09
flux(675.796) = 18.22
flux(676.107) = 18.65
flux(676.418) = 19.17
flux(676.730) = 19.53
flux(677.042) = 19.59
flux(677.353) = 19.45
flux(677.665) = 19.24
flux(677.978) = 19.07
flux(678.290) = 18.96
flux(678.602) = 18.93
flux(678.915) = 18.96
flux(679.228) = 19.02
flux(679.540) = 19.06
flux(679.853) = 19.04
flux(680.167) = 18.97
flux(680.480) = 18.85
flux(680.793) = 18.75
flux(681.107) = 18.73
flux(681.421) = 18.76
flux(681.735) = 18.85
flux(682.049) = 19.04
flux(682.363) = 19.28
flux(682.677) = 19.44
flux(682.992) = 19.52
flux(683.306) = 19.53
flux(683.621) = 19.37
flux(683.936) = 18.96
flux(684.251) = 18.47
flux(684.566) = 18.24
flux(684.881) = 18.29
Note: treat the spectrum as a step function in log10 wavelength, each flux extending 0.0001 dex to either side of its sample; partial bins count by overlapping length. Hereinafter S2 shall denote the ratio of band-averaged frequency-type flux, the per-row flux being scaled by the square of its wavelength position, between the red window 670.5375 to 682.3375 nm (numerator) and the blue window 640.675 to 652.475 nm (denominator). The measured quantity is 1.12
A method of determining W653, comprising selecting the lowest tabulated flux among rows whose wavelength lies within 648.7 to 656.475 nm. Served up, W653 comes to 17.7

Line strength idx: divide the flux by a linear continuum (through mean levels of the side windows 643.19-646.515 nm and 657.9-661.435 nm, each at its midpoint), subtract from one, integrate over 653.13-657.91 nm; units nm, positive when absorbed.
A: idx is -0.18 nm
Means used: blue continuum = 18.2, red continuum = 18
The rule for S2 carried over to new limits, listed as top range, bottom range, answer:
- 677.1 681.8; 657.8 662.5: 1.12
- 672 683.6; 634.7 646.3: 1.17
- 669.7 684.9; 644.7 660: 1.10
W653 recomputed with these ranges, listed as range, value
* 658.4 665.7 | 17.47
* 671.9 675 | 17.78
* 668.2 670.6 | 17.43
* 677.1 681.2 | 18.73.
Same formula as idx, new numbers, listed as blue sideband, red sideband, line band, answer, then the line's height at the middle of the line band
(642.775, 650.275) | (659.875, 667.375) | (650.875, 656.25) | -0.08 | 18.1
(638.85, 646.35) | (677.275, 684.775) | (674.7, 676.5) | 0.04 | 18.9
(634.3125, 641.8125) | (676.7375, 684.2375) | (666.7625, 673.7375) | 0.24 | 18.8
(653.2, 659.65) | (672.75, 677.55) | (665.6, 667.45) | 0.05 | 18.6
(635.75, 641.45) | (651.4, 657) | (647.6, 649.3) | 0.06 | 18.3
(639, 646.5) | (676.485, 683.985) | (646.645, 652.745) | 0.08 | 18.3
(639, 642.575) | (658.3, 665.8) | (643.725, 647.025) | -0.05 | 18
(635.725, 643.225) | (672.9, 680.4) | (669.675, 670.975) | 0.07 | 18.7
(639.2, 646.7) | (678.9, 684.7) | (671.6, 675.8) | 0.11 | 18.8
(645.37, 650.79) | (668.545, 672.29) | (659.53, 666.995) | 0.02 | 18.1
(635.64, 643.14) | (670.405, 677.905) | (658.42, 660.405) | 0.03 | 18.4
